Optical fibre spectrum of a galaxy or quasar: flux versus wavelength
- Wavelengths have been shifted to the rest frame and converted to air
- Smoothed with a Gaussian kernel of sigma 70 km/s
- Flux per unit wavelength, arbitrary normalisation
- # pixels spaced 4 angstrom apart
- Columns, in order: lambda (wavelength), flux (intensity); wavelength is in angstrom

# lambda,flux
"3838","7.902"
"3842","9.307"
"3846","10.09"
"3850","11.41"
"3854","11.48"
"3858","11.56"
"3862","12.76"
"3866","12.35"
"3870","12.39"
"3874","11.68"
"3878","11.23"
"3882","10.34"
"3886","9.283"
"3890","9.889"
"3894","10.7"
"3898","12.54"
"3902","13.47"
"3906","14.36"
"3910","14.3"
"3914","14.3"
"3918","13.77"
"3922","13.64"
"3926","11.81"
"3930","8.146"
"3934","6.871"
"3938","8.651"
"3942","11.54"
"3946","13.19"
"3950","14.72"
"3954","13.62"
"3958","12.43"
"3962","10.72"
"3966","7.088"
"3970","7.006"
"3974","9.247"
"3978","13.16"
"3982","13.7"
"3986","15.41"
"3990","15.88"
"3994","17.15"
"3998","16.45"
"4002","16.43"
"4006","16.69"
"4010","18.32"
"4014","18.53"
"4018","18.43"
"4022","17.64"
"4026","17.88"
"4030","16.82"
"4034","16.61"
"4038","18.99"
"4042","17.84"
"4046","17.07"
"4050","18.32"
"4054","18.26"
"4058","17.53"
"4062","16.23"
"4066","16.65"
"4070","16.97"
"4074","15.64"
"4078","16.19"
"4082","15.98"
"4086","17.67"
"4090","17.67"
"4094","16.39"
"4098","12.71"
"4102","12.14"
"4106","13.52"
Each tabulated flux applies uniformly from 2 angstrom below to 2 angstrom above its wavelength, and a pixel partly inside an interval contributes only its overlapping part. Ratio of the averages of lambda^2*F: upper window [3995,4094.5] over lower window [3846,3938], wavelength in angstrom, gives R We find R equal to 1.6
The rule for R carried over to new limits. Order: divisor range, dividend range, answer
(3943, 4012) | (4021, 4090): 1.32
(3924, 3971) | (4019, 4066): 1.74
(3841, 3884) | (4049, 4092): 1.66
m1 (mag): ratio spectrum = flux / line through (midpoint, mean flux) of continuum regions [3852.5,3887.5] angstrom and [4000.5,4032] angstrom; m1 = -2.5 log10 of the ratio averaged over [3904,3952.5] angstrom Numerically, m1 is 0.14 mag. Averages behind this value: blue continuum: 11.5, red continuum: 17.6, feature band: 12.1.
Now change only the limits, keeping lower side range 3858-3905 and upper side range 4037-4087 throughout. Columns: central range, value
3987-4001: -0.095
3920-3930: 0.096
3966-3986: 0.315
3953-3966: 0.224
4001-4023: -0.139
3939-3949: 0.108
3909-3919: -0.128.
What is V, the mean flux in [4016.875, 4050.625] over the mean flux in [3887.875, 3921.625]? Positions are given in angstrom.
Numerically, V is 1.4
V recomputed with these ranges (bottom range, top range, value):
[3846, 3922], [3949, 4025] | 1.19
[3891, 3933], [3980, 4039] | 1.36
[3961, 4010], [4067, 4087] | 1.22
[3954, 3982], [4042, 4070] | 1.66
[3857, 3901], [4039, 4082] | 1.50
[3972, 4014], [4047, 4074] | 1.12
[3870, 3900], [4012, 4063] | 1.62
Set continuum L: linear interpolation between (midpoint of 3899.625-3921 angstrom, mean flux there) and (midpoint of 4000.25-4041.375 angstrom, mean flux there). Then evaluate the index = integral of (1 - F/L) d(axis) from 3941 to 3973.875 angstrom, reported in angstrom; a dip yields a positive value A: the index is 9.18 angstrom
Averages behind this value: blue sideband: 14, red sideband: 17.6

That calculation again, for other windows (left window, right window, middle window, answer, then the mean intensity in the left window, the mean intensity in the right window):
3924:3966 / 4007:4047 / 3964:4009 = 3.24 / 11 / 17.8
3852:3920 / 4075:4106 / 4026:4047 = -4.30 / 12.1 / 15.4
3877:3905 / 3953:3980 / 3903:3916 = -3.89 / 11.2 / 10.4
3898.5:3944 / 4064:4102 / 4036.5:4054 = -3.50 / 11.9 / 16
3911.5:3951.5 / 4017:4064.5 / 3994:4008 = -1.07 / 11.7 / 17.6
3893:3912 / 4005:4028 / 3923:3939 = 5.76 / 13.2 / 18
